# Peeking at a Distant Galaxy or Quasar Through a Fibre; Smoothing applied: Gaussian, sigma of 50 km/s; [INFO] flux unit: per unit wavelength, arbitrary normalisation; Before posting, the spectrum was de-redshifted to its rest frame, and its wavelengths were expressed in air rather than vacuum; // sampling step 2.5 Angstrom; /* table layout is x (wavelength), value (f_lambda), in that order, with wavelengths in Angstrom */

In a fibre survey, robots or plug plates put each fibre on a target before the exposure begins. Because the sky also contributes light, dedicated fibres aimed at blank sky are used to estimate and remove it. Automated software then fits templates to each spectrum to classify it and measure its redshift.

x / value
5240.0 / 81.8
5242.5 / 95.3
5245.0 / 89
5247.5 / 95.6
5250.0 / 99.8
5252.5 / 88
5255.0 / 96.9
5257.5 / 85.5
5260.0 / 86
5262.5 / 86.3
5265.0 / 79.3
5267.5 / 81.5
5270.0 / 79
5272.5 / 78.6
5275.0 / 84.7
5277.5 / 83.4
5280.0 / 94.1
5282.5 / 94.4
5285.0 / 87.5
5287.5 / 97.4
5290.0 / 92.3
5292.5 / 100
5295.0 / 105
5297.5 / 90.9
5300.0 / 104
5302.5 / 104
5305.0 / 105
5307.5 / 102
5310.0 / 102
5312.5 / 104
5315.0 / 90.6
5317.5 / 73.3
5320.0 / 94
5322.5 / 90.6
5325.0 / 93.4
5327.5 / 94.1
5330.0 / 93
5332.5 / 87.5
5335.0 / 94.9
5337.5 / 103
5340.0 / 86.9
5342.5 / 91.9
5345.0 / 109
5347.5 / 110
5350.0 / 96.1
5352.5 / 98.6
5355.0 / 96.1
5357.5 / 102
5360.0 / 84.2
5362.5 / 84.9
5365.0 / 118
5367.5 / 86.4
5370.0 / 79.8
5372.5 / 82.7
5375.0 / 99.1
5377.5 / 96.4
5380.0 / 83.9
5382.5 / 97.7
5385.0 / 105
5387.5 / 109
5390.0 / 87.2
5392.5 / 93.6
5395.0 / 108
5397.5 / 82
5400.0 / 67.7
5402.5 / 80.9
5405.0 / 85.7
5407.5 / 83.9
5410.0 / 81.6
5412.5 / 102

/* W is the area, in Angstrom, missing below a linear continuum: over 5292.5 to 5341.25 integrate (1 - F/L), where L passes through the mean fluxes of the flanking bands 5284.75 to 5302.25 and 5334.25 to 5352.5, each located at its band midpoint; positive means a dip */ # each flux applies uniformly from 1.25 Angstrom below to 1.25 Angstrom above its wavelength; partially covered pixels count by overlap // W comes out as 1.2 Angstrom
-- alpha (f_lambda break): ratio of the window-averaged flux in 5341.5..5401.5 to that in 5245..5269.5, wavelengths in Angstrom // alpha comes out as 1.1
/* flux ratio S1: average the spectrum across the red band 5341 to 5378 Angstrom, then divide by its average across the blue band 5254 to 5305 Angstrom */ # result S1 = 1.05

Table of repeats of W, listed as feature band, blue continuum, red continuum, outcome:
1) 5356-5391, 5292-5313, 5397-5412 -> -2.6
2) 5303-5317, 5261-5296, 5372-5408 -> -1.6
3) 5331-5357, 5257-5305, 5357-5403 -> -1.7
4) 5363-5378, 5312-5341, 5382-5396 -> 0.7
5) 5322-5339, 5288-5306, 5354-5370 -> 0.5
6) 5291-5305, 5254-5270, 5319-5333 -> -1.9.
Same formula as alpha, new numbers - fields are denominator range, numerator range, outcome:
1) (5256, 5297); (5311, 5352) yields 1.07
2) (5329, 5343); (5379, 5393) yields 1.04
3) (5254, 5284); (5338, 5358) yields 1.15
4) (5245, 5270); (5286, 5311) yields 1.13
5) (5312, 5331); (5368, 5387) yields 1.02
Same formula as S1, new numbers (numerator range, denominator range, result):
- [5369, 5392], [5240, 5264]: 1.03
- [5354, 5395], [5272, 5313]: 0.98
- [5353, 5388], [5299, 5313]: 0.91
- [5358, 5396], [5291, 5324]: 0.97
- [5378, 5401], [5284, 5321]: 0.96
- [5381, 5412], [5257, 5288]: 1.06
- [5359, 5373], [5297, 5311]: 0.88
